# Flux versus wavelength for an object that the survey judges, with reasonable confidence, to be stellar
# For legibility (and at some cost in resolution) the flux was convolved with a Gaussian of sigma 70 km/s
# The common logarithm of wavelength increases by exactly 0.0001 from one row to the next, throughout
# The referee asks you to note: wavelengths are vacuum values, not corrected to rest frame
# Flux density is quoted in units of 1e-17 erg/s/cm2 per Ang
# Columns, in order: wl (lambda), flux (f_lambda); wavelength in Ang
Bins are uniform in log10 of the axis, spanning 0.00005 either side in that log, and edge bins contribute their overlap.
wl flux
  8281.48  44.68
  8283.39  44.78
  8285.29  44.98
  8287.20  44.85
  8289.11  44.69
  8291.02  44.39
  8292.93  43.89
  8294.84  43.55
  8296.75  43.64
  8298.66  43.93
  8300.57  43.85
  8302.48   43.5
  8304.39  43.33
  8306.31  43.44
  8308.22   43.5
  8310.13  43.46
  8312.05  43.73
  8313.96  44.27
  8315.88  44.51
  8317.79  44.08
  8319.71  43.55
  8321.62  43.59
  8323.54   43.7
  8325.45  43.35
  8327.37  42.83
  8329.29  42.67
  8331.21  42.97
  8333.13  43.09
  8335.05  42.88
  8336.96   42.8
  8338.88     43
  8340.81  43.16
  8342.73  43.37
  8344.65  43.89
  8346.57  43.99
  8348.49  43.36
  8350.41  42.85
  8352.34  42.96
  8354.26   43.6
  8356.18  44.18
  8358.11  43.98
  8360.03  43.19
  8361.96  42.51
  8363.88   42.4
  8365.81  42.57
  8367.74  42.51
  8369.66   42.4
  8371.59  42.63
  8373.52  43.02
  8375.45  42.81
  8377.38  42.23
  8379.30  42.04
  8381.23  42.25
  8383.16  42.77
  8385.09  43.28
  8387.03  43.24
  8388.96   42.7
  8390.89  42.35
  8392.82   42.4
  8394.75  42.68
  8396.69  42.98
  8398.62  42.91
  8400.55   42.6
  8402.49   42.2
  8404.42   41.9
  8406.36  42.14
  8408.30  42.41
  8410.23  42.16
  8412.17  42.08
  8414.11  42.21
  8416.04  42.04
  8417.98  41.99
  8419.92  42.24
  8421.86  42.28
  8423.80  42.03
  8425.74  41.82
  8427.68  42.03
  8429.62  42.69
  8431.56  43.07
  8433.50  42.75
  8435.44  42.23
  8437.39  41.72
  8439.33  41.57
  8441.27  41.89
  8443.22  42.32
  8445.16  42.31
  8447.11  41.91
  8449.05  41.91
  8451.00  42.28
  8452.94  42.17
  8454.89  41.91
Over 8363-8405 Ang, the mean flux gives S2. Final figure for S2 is 42.6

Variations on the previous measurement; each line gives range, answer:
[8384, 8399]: 42.8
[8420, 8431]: 42.2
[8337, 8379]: 43.1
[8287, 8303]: 44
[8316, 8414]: 42.9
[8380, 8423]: 42.4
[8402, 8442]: 42.2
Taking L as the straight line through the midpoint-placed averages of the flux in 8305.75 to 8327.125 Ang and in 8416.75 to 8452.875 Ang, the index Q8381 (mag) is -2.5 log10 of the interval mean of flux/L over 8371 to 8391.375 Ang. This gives 0.005 mag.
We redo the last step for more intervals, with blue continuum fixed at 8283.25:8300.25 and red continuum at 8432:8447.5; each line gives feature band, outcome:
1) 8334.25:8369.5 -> 0.01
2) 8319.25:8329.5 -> 0.01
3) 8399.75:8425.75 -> 0.01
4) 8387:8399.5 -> 0.00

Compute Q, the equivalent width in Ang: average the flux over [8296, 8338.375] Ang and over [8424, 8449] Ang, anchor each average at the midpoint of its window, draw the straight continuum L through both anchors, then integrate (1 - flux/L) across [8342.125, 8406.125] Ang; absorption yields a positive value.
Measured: 0.0 Ang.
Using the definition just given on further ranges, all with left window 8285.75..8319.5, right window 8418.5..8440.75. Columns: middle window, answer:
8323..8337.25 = 0.17 Ang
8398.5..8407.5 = 0.06 Ang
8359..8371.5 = 0.14 Ang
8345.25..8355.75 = -0.03 Ang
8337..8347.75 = -0.01 Ang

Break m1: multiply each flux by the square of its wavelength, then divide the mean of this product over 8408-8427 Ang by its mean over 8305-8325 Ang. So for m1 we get 0.99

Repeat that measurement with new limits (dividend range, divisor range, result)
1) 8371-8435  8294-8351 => 1.00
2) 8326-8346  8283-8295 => 0.98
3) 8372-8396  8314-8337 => 1.00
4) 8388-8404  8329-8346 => 1.00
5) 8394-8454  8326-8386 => 1.00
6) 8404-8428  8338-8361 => 0.98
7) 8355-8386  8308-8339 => 1.00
